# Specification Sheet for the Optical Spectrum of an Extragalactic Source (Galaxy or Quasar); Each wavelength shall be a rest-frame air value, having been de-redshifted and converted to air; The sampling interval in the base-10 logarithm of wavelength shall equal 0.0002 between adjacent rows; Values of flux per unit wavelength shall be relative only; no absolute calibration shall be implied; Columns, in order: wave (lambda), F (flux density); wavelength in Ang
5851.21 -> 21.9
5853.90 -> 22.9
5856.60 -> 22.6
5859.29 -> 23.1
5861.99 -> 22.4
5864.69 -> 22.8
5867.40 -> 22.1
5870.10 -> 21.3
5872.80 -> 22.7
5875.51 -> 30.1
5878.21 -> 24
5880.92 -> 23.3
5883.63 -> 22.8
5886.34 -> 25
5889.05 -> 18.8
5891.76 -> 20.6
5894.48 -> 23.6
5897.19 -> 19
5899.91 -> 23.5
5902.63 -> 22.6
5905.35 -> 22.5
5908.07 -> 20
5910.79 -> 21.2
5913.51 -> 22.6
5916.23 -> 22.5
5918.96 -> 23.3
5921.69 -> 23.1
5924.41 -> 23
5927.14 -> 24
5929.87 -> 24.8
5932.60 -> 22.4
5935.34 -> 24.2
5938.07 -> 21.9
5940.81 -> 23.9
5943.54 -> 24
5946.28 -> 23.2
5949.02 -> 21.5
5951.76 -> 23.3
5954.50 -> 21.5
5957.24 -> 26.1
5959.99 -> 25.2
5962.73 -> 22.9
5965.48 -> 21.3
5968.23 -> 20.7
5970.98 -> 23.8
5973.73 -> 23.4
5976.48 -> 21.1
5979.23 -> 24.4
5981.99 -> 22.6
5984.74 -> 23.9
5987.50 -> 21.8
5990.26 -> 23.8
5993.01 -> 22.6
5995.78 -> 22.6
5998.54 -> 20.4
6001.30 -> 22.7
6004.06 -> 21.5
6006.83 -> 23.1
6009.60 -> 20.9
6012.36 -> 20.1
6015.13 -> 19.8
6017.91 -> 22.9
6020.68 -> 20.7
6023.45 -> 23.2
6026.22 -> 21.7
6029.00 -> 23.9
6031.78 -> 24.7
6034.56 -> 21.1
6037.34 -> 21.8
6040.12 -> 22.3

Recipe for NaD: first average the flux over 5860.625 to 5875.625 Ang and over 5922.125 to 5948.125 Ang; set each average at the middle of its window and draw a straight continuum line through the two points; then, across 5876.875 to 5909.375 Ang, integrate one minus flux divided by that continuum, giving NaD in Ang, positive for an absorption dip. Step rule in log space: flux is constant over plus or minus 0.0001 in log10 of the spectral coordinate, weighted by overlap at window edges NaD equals 1.44 Ang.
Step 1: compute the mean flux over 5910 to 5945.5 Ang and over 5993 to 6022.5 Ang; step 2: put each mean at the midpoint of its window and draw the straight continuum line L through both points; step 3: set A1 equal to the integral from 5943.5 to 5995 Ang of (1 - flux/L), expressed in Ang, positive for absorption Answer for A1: -1.5 Ang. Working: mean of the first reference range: 23.2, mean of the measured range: 23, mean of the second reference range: 21.5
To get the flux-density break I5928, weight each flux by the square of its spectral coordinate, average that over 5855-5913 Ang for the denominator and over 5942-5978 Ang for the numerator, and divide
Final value 1.04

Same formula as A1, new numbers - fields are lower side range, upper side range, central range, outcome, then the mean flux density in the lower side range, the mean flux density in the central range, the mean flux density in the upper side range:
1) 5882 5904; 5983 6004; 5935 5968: -1.3 Ang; 22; 23.1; 22.5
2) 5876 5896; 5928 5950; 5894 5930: 1.0 Ang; 22.9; 22.5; 23.3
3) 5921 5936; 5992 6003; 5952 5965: -0.4 Ang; 23.6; 23.7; 22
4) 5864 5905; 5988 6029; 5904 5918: 0.5 Ang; 22.8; 21.8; 21.9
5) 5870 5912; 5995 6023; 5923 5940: -0.9 Ang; 22.6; 23.4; 21.5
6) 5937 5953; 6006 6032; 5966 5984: -0.1 Ang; 23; 22.6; 22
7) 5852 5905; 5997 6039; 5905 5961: -1.5 Ang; 22.8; 23.1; 21.9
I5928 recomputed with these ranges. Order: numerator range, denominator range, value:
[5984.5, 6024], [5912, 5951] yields 0.97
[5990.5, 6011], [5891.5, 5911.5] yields 1.05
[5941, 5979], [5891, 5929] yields 1.05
